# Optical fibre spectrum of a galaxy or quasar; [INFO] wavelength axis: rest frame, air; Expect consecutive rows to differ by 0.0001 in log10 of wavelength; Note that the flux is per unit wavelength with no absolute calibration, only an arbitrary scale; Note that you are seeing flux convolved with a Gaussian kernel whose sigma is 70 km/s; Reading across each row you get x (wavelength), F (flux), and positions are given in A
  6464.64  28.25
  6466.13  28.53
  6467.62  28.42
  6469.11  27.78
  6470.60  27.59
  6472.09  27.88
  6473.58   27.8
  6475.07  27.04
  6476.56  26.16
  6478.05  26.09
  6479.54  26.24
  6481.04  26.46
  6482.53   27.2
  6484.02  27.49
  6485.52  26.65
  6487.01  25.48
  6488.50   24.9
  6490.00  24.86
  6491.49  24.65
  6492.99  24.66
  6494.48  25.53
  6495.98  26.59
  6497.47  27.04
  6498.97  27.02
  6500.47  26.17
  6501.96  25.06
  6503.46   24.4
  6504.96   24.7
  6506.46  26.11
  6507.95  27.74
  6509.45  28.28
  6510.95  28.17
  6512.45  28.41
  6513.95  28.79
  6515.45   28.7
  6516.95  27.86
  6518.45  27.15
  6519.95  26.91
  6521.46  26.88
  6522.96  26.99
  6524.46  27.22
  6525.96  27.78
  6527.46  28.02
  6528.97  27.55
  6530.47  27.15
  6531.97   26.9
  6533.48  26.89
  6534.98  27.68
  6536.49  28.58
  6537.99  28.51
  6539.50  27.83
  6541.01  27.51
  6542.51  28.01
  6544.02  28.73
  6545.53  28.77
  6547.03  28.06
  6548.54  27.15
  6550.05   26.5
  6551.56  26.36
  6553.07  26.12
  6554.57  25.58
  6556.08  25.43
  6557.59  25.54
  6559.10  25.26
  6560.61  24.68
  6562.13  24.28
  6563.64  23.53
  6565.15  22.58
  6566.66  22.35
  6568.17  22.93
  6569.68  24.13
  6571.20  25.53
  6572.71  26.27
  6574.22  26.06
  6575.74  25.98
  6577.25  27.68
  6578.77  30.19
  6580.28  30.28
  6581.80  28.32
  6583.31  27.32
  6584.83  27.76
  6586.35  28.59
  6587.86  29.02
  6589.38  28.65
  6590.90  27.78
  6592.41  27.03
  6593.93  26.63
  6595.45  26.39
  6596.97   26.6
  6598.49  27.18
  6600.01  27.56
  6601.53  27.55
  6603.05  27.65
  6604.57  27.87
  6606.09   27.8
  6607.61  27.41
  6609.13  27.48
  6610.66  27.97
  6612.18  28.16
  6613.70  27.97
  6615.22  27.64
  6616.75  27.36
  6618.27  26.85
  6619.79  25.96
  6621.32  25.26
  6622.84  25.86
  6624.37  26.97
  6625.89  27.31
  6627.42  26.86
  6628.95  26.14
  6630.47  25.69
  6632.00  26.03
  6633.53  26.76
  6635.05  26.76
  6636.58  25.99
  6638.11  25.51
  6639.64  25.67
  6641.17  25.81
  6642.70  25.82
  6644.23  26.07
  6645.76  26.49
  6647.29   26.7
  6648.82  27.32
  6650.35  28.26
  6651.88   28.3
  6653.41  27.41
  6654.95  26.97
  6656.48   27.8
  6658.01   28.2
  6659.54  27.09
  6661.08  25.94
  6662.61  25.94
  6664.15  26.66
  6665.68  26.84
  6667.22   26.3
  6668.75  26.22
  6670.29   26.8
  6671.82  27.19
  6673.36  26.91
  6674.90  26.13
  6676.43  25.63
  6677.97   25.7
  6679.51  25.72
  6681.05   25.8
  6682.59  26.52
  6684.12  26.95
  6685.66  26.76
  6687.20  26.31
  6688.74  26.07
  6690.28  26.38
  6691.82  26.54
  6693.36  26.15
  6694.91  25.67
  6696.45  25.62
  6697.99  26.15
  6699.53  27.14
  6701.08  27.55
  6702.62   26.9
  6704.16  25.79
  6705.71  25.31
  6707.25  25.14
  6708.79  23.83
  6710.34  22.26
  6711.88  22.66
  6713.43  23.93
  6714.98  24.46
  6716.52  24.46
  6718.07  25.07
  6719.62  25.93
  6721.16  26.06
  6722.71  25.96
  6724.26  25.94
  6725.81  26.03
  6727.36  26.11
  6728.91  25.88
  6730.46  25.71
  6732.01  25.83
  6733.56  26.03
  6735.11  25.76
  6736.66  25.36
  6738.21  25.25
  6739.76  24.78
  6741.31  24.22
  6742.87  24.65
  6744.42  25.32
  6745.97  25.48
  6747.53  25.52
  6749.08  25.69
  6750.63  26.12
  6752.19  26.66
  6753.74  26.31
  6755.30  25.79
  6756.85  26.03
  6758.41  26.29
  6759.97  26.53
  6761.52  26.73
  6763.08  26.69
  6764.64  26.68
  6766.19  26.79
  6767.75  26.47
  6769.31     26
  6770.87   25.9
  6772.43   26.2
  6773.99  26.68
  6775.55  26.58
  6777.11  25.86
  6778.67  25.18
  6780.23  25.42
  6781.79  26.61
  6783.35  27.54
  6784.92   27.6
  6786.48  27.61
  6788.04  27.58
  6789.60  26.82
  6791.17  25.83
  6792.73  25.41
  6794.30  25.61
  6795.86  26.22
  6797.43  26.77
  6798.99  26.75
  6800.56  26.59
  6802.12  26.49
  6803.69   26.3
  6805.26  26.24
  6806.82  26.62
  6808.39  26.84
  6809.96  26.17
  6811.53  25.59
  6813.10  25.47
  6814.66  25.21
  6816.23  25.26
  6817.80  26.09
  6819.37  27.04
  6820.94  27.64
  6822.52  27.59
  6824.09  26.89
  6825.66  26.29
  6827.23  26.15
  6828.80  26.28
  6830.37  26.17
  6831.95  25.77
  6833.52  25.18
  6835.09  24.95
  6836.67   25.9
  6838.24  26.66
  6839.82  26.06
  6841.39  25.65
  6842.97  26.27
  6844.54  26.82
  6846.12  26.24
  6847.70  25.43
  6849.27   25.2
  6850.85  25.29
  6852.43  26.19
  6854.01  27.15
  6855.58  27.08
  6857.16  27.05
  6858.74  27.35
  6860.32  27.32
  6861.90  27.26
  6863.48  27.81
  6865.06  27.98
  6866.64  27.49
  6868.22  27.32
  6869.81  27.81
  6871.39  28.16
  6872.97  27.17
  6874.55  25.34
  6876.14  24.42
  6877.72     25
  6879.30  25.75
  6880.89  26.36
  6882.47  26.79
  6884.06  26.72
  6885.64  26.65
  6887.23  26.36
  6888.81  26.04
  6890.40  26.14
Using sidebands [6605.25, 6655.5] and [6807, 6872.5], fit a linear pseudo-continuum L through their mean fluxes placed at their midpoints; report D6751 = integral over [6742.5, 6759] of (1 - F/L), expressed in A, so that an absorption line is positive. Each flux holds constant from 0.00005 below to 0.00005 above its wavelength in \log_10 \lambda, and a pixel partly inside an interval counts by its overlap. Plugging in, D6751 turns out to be 0.5 A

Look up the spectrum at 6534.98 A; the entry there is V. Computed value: 27.68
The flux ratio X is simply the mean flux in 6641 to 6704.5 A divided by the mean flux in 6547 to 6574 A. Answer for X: 1.1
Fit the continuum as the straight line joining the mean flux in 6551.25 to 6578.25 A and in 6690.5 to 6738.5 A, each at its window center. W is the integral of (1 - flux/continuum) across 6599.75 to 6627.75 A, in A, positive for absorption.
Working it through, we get -2.3 A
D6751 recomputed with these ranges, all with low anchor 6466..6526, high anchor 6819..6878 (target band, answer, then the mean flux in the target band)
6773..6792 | -0.02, 26.6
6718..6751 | 1.27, 25.6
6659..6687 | 0.28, 26.4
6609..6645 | 0.17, 26.6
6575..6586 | -0.62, 28.2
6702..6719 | 1.34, 24.5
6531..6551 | -0.75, 27.8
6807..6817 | 0.28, 25.8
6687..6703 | 0.14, 26.4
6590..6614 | -0.66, 27.4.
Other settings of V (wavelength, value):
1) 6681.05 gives 25.8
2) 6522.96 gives 26.99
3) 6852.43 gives 26.19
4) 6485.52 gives 26.65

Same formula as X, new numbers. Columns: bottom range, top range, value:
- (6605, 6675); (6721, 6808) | 0.97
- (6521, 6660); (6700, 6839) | 0.97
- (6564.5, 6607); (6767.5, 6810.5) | 0.98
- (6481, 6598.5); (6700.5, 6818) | 0.97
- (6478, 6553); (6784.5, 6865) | 0.98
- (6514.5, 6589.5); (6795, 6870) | 0.98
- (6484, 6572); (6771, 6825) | 1.00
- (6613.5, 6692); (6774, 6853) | 0.99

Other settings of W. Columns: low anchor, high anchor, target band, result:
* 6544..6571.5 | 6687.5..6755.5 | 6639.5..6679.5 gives -1.9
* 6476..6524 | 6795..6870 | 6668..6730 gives 1.6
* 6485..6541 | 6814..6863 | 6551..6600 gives 0.8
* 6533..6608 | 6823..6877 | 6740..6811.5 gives 0.9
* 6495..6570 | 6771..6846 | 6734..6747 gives 0.6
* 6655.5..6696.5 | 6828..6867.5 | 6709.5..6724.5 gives 1.0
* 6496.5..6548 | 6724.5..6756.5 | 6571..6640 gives -1.2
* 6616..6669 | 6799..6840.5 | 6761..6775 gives -0.1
